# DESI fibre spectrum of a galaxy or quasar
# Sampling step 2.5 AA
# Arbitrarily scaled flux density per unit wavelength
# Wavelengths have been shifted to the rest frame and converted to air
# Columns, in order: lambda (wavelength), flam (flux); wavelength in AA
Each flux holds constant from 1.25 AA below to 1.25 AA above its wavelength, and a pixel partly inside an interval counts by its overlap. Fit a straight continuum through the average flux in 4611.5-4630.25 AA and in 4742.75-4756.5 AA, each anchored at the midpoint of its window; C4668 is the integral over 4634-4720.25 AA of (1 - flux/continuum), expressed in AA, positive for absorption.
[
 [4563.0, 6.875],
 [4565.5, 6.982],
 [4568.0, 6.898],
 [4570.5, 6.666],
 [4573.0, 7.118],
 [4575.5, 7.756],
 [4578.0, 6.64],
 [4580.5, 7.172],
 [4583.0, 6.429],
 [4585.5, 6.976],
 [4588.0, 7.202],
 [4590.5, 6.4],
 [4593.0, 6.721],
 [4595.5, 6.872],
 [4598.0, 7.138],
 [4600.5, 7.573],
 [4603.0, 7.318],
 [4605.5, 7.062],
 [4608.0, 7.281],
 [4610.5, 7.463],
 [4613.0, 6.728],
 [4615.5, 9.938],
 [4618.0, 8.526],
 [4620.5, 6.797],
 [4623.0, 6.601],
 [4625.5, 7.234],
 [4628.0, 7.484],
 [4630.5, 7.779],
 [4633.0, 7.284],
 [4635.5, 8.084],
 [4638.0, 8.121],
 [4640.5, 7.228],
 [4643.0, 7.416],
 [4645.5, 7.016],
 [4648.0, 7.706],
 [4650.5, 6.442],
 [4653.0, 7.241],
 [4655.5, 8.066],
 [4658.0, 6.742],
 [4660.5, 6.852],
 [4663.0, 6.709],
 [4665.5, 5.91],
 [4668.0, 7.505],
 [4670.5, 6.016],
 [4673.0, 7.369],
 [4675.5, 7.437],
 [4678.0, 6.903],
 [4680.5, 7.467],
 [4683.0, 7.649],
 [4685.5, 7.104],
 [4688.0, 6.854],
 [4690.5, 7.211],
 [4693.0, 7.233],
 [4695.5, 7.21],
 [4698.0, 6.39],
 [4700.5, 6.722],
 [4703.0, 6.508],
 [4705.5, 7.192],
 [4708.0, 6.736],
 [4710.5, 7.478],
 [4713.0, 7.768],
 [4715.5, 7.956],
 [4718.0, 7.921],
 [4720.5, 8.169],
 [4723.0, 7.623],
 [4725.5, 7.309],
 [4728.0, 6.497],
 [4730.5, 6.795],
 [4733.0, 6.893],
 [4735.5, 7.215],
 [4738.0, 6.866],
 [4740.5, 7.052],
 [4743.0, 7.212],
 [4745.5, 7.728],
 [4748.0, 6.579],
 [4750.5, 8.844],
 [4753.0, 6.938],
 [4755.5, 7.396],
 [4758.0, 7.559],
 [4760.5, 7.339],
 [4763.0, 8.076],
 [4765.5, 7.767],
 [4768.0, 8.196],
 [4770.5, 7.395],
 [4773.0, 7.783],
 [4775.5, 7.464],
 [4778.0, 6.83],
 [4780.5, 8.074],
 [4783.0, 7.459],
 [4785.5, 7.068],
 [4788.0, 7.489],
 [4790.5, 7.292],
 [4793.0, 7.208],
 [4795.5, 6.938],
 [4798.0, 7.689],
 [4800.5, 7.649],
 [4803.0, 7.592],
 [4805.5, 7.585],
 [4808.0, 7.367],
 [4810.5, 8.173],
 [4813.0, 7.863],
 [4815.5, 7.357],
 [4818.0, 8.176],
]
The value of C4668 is 4.1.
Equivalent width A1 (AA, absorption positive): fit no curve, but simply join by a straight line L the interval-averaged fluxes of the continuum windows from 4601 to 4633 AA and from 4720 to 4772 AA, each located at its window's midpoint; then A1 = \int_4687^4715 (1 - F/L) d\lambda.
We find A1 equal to 1.43 AA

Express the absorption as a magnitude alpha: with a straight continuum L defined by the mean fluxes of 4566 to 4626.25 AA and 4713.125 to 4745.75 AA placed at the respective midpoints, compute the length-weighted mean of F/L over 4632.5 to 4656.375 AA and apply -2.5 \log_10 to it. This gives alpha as -0.03 mag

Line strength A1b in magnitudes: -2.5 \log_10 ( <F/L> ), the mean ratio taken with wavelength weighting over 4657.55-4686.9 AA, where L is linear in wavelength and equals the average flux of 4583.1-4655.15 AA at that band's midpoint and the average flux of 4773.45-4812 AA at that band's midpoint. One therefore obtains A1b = 0.06 mag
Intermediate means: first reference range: 7.34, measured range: 6.98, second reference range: 7.47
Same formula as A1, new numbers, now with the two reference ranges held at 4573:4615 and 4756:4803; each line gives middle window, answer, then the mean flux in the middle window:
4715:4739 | 0.3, 7.31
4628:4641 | -0.9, 7.71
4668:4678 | 0.4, 7.01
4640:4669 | 0.7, 7.06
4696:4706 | 0.9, 6.7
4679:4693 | 0.1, 7.25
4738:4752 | 0.0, 7.42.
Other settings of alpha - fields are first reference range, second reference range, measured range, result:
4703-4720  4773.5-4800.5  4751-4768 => -0.03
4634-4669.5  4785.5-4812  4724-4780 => 0.00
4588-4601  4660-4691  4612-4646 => -0.10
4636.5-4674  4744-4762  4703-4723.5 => -0.03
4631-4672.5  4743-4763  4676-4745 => 0.03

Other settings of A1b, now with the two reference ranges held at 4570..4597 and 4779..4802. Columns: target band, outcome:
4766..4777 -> -0.05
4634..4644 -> -0.10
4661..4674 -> 0.07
